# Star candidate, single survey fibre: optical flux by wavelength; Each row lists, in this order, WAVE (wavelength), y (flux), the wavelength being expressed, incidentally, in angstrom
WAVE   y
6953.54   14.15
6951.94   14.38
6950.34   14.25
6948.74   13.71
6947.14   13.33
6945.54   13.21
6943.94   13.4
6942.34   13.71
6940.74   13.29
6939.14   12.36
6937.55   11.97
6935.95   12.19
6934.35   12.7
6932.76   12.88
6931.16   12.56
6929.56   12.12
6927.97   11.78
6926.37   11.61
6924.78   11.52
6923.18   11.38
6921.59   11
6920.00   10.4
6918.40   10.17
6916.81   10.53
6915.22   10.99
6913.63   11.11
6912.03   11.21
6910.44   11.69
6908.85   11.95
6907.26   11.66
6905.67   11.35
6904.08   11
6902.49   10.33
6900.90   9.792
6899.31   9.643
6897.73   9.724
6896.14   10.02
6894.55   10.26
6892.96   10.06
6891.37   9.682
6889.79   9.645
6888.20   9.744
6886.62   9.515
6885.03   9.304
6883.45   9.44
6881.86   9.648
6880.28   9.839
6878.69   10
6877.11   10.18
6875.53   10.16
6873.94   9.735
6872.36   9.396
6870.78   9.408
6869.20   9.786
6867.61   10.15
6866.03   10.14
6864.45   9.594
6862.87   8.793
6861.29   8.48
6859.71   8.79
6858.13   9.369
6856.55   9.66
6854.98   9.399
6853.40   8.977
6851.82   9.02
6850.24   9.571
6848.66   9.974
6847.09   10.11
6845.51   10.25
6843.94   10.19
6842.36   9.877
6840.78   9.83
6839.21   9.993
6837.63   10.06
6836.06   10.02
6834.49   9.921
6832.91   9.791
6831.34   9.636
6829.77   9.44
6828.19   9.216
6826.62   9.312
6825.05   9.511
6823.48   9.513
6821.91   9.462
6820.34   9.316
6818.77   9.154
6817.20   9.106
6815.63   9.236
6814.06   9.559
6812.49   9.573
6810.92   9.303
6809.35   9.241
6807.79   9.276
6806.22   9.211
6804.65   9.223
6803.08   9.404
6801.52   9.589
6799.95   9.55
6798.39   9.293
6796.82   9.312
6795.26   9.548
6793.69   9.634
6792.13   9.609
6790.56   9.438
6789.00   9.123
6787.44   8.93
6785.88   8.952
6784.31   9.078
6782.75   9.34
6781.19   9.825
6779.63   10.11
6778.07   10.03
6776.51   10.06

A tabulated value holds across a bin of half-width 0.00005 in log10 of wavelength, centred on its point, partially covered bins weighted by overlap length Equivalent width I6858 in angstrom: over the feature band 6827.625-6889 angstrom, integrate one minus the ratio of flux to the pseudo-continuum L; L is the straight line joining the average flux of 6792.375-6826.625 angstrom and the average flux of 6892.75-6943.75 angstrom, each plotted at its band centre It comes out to 3.7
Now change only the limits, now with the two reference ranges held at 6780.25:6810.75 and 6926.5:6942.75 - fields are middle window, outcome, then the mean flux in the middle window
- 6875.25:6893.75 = 2.6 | 9.76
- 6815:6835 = 1.2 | 9.43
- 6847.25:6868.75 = 2.7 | 9.41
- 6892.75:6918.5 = 2.5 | 10.7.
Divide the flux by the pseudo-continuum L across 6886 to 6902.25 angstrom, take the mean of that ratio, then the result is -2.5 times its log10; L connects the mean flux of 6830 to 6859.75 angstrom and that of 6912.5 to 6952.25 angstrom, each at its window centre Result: 0.13 mag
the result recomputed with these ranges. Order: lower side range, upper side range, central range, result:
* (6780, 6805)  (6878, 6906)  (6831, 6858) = -0.01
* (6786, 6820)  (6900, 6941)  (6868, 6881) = 0.09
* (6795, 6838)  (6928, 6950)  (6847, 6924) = 0.14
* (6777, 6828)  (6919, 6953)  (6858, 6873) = 0.16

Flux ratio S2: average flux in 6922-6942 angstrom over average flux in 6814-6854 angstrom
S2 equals 1.3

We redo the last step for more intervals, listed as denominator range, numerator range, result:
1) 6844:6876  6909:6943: 1.23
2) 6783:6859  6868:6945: 1.15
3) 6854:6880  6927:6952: 1.35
